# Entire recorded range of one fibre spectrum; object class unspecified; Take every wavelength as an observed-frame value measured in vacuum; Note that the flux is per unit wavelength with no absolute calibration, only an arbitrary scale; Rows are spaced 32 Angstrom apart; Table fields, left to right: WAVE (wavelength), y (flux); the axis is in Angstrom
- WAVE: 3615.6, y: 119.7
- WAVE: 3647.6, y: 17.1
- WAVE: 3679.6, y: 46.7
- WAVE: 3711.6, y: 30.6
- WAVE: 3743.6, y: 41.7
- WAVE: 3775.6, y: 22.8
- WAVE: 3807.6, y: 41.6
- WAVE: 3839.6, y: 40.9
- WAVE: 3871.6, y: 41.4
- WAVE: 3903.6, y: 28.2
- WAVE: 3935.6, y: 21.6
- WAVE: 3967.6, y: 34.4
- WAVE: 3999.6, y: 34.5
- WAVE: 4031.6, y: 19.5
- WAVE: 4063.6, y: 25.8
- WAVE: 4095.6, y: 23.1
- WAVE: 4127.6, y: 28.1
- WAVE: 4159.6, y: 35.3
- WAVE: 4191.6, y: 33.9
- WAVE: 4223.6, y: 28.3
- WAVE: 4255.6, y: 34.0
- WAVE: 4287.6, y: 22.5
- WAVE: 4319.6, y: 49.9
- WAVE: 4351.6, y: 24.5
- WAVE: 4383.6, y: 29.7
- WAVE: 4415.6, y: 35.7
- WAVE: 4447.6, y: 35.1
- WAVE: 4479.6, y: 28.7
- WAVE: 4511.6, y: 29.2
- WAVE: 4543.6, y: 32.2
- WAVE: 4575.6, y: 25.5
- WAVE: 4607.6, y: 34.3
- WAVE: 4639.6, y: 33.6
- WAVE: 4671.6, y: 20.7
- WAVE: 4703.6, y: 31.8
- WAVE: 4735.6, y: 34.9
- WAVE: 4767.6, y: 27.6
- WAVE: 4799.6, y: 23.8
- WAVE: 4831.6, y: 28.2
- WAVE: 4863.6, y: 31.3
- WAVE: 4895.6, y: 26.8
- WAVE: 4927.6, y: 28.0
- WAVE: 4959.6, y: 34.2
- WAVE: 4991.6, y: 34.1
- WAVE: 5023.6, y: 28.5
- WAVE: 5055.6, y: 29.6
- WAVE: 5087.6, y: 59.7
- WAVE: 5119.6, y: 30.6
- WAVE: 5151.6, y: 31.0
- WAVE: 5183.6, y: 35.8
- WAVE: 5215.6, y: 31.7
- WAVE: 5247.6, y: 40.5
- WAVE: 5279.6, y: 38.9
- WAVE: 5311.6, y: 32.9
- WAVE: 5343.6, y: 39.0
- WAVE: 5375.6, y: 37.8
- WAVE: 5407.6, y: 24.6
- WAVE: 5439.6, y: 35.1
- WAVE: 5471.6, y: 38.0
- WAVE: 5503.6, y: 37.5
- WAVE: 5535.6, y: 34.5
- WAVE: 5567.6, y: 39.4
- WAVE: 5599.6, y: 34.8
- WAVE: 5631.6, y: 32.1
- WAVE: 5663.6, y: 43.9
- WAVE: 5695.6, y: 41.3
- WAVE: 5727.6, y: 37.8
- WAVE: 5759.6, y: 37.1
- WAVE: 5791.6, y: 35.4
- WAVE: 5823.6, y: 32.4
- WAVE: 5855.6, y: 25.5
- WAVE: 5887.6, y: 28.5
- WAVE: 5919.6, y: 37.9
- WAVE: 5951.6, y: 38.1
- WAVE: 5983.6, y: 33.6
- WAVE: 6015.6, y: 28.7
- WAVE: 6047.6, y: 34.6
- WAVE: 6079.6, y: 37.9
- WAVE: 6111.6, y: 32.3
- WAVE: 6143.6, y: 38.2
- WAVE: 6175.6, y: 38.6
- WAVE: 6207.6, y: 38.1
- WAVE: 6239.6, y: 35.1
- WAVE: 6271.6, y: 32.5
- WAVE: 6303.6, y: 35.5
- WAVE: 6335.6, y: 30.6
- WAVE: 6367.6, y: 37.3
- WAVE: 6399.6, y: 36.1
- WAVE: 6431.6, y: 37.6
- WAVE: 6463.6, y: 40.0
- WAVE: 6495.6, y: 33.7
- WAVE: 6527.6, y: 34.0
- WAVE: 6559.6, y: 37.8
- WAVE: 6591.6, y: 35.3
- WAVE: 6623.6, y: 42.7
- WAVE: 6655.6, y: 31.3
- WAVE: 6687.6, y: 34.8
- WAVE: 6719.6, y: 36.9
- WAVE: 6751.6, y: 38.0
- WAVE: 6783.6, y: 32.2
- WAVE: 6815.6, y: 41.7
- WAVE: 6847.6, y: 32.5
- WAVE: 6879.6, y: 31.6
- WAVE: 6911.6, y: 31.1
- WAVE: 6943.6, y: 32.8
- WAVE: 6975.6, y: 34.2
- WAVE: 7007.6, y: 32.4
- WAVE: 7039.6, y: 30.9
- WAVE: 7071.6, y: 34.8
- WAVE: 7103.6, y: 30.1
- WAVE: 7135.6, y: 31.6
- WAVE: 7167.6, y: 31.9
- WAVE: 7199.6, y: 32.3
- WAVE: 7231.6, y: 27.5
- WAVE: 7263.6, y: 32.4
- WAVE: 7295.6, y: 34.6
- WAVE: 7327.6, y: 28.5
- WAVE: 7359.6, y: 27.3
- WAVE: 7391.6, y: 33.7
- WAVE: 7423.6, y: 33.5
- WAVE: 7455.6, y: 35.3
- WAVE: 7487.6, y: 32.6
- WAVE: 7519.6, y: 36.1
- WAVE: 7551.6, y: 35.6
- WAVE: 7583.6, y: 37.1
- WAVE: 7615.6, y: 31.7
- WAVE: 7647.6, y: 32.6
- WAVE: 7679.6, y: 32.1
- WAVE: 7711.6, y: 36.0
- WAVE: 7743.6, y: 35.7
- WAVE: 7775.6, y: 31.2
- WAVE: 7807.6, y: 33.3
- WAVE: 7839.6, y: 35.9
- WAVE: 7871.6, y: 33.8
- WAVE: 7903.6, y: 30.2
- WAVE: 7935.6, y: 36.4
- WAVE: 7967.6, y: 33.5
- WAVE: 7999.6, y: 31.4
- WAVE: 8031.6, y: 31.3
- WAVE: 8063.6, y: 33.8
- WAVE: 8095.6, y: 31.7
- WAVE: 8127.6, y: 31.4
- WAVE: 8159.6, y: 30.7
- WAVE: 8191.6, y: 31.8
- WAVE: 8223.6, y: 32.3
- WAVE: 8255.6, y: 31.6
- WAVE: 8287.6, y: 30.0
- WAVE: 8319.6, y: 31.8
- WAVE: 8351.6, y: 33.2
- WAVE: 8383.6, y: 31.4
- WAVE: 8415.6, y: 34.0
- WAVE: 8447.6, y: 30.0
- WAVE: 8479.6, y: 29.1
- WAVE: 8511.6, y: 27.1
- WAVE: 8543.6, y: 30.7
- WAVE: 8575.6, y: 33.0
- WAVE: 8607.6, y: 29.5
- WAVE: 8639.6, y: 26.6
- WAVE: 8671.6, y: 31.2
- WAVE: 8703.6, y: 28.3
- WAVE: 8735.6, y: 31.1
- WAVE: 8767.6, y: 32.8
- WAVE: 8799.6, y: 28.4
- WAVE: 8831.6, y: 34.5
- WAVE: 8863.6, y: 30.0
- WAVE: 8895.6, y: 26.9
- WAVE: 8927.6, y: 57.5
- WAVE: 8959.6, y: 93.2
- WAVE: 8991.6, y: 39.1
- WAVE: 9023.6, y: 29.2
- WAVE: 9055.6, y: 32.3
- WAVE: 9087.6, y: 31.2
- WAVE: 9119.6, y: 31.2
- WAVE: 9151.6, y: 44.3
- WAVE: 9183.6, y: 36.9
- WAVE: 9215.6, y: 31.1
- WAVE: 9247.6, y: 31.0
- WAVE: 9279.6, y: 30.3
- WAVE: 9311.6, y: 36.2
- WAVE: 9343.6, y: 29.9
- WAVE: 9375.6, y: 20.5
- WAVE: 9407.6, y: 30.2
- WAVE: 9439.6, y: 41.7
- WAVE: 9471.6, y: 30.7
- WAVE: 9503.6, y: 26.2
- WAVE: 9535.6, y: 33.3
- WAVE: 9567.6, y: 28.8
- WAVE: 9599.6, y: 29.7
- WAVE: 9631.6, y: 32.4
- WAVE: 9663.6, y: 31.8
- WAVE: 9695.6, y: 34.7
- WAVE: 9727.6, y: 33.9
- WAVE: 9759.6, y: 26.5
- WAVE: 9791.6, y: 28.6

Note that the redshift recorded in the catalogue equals 0.363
